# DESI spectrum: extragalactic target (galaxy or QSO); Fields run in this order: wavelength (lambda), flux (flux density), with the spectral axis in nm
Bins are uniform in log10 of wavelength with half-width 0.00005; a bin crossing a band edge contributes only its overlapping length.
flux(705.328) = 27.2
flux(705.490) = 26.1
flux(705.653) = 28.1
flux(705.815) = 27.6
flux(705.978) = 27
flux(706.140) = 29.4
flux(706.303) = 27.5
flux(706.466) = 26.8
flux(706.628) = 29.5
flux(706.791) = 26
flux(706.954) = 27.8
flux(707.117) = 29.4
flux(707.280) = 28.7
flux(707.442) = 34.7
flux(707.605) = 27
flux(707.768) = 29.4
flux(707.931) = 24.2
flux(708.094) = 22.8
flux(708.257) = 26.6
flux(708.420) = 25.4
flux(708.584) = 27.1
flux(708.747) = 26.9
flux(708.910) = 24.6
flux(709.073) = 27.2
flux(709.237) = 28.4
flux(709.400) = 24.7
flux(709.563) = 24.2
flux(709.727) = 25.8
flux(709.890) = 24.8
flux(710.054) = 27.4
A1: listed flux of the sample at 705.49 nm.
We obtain 26.1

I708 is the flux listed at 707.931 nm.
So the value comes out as 24.2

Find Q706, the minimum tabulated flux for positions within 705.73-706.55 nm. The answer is 26.8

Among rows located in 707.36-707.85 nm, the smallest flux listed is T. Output 27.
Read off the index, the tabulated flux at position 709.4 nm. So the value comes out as 24.7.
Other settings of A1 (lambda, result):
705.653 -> 28.1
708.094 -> 22.8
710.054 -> 27.4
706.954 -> 27.8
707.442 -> 34.7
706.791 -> 26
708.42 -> 25.4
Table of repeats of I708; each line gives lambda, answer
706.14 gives 29.4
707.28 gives 28.7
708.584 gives 27.1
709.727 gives 25.8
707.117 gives 29.4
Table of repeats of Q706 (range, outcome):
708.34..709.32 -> 24.6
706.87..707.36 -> 27.8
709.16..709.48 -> 24.7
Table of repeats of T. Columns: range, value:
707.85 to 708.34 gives 22.8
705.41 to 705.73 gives 26.1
